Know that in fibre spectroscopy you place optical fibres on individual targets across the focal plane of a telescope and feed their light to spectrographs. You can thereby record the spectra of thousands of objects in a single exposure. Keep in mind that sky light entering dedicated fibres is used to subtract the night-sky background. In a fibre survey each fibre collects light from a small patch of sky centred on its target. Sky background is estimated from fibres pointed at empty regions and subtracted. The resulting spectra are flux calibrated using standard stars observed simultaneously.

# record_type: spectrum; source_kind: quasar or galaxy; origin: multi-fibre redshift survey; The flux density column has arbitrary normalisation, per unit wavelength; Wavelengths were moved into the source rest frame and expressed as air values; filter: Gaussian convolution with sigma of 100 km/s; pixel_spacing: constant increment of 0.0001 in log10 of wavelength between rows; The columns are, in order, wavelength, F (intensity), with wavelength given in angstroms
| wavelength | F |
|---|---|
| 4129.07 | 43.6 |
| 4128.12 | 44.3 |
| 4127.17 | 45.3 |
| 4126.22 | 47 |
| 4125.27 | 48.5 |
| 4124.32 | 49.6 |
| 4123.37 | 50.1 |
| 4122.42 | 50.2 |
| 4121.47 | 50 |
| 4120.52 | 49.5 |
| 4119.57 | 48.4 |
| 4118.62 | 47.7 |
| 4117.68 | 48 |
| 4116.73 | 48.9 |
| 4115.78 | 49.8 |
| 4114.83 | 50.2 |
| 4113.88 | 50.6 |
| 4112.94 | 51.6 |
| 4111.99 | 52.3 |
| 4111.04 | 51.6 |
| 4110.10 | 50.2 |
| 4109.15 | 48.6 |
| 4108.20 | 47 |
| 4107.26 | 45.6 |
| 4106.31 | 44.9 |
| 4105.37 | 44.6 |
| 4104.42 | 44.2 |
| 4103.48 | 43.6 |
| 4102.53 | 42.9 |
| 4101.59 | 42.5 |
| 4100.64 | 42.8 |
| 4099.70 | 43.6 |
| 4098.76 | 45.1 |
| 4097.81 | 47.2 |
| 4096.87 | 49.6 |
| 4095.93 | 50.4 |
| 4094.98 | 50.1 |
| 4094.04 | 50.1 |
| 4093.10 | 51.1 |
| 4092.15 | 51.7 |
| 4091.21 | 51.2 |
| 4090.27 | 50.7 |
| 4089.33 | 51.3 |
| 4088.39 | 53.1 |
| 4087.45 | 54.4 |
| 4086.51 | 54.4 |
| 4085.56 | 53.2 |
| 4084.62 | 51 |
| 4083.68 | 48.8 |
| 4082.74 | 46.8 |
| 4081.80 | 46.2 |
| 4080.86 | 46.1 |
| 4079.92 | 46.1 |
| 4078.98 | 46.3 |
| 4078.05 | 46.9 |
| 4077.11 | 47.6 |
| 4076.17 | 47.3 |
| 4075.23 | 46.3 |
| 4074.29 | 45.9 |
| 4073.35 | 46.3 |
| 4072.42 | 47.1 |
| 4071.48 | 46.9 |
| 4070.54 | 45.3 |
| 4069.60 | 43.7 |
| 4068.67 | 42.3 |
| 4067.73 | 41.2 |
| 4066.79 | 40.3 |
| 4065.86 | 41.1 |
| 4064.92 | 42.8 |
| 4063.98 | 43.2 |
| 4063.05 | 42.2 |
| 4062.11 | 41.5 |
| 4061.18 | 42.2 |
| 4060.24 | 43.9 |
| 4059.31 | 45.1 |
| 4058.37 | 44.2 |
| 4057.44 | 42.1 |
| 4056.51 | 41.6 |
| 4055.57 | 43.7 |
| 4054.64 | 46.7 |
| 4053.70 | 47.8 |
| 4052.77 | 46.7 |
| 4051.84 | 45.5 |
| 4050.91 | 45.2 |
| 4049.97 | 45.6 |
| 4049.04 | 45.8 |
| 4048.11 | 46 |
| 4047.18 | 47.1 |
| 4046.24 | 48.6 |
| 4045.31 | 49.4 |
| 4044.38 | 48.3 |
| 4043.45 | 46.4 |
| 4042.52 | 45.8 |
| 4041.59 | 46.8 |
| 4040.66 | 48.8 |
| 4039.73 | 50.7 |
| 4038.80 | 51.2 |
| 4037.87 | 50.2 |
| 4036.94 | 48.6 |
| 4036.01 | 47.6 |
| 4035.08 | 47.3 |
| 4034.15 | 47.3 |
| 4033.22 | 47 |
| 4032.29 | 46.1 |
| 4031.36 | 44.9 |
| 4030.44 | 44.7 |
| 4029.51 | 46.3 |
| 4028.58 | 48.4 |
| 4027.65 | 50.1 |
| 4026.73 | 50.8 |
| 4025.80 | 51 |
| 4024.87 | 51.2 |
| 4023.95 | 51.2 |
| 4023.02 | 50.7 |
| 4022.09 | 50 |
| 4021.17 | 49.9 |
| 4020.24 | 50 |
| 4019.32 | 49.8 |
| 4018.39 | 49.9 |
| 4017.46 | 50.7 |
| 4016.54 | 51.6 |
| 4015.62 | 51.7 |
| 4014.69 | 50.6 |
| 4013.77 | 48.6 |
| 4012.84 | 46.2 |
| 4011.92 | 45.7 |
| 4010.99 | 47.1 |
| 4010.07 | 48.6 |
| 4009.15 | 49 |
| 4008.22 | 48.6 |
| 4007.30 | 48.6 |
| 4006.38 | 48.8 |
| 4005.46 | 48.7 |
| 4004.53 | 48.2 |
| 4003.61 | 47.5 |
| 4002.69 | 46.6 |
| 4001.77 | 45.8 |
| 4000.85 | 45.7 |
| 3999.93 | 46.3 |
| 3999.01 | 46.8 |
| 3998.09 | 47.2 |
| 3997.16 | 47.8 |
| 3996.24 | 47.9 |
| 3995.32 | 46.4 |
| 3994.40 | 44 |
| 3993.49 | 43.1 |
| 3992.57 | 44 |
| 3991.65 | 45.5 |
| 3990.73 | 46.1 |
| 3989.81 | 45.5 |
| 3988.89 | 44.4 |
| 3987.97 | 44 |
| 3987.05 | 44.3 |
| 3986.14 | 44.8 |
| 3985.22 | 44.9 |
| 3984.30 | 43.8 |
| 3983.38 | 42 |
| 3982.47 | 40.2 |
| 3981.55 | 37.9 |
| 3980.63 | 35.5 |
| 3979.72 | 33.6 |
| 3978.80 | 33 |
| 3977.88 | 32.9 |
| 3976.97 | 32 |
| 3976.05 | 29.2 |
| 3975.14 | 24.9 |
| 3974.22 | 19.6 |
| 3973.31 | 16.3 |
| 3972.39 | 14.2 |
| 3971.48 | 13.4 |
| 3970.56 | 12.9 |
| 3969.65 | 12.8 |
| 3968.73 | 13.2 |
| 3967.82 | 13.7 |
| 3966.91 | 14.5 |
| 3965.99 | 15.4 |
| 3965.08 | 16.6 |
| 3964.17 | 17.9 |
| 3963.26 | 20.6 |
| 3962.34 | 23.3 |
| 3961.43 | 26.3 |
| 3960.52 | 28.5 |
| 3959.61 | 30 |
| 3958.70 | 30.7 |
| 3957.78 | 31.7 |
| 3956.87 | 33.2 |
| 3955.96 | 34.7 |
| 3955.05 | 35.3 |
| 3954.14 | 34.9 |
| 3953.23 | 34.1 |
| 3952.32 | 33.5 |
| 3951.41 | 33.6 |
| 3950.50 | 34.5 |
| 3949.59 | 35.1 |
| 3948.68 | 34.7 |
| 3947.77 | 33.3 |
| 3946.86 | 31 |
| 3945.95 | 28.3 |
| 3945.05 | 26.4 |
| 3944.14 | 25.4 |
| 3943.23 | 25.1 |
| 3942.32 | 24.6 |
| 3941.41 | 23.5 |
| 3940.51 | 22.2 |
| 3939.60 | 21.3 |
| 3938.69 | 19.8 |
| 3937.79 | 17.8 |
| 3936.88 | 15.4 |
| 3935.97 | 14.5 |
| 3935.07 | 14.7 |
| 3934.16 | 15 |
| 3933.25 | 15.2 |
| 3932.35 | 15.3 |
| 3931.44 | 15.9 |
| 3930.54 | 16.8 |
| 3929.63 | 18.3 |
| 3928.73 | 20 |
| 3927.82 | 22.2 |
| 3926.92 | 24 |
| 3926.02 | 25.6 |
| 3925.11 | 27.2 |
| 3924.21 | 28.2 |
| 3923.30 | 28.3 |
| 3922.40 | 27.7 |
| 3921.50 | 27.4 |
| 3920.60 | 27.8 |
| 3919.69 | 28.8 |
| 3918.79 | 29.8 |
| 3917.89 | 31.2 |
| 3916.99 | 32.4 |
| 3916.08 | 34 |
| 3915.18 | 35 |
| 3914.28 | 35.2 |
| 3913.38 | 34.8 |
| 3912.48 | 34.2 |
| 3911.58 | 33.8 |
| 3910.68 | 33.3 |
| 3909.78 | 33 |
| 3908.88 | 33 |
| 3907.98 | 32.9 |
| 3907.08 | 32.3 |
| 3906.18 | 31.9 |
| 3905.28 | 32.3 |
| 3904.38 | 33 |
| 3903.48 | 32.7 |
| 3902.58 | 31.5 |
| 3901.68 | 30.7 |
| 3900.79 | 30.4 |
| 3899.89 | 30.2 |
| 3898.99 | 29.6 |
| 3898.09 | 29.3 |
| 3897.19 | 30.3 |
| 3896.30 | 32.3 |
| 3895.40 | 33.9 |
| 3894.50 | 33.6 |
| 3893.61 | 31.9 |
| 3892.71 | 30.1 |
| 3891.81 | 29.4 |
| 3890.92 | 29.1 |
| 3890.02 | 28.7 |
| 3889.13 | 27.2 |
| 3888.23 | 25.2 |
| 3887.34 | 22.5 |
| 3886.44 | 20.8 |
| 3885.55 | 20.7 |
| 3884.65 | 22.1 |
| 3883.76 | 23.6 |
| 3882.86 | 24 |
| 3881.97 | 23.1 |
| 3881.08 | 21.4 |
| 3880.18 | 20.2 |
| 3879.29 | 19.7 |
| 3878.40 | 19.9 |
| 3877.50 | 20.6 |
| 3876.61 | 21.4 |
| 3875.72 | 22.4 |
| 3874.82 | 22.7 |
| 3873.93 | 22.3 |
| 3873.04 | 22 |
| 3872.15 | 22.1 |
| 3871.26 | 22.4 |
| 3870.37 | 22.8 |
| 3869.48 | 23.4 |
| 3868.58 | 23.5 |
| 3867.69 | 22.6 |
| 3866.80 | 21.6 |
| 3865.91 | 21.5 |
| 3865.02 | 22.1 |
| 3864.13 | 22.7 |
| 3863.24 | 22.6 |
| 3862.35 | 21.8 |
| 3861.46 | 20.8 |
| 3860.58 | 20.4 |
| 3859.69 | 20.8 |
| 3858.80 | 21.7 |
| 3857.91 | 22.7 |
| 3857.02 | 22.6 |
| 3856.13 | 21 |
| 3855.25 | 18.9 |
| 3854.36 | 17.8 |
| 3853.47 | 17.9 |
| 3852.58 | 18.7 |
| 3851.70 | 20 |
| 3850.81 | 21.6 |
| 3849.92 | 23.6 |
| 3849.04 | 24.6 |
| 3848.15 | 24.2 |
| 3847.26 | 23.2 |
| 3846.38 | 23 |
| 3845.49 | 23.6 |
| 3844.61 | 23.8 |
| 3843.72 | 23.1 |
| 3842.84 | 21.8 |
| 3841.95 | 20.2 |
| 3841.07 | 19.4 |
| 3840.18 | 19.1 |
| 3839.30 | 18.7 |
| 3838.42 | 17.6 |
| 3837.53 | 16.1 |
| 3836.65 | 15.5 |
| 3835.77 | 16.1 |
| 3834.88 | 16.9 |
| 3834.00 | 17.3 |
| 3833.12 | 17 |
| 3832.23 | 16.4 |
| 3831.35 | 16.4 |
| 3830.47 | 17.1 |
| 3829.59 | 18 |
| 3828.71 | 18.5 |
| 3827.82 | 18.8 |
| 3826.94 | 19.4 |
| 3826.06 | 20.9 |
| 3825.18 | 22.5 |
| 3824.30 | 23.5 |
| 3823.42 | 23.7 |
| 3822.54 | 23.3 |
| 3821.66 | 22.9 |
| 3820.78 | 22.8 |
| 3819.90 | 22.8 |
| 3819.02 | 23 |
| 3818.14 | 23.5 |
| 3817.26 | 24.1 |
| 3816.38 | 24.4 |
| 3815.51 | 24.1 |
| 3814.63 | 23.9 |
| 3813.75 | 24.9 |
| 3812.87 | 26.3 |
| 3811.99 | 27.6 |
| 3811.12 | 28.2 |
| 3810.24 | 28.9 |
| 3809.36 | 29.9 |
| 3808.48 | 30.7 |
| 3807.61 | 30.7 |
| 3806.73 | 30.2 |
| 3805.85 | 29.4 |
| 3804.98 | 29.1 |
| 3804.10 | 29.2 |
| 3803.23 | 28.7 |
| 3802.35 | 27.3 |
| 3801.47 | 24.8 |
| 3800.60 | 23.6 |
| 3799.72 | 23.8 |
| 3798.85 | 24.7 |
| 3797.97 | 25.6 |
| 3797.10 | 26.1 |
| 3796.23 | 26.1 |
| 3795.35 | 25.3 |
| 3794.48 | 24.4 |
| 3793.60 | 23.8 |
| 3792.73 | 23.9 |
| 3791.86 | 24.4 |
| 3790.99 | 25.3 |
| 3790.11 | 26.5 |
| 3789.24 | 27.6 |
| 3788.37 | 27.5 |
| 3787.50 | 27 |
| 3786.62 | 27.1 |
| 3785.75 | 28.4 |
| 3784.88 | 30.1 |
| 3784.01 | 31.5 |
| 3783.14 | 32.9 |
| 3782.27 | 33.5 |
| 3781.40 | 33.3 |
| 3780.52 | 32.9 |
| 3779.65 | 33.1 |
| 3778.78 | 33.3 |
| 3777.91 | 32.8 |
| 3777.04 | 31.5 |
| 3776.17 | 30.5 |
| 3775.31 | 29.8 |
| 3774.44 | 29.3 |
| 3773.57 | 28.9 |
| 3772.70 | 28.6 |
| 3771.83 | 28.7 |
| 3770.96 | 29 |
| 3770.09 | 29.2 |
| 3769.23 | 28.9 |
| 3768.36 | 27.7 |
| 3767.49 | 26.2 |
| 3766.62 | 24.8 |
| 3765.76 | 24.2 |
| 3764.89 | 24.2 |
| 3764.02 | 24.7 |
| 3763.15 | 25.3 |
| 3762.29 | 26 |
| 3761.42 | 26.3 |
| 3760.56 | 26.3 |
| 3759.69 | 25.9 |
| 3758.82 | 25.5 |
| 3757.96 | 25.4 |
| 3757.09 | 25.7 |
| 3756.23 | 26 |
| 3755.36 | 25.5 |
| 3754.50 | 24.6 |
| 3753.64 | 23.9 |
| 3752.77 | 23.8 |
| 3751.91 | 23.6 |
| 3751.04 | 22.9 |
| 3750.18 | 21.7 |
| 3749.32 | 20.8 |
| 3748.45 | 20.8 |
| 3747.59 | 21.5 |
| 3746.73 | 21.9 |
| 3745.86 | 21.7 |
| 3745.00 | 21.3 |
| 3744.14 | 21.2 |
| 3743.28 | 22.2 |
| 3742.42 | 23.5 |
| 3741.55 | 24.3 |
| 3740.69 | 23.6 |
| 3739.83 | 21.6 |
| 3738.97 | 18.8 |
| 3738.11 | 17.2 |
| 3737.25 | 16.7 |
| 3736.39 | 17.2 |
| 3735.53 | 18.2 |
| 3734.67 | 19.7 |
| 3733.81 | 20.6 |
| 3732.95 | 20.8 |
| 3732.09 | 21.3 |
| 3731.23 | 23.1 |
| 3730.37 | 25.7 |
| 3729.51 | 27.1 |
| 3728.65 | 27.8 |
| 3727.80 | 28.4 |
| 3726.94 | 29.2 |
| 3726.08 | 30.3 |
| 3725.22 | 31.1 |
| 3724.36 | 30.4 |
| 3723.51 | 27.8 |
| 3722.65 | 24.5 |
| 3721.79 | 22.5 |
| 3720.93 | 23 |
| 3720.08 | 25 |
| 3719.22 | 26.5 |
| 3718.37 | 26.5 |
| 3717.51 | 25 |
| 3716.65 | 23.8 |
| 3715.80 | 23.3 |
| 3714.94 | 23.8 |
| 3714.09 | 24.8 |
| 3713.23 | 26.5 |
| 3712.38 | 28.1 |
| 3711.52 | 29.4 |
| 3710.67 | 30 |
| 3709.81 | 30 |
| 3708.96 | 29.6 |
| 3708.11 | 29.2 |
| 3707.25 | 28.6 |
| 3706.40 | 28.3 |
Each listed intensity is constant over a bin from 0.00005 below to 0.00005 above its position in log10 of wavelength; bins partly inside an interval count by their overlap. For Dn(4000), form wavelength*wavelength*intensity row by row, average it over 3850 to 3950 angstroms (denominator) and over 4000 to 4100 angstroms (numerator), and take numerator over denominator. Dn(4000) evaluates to 2.0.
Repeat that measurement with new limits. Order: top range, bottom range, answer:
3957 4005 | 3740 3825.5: 1.43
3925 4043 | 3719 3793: 1.59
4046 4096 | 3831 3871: 2.53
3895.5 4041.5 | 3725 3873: 1.61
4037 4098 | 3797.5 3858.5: 2.35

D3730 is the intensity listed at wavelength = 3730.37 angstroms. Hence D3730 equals 25.7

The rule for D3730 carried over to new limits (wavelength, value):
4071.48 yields 46.9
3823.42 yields 23.7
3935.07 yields 14.7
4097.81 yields 47.2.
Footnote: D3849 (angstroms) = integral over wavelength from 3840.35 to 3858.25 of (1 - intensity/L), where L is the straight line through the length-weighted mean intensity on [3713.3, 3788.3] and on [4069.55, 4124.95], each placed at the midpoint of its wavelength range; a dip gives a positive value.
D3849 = 5.88 angstroms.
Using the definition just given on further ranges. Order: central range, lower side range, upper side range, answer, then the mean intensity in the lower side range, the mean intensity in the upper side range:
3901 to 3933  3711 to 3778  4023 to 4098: 7.1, 24.9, 47.2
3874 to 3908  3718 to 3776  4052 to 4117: 7.1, 24.6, 46.8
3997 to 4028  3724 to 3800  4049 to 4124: -4.9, 25.7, 47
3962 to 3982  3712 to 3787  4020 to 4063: 9.6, 25.7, 47.1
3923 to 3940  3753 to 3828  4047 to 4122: 7.8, 26.7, 46.9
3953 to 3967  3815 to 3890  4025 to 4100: 3.0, 21.3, 47.1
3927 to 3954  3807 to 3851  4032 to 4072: 8.1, 22.1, 45.6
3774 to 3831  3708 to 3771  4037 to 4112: 4.4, 24.6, 46.8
